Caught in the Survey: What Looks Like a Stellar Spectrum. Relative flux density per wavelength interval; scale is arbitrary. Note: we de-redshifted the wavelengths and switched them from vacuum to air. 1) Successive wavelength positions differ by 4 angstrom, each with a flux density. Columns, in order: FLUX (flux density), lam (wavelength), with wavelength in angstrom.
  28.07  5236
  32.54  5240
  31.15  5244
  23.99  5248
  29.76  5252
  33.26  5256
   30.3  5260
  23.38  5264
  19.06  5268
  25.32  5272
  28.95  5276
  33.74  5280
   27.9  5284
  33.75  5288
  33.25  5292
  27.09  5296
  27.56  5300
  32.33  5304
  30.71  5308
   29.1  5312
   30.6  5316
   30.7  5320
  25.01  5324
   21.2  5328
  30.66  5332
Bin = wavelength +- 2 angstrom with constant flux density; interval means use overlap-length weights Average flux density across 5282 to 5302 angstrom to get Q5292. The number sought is 29.9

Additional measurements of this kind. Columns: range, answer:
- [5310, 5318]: 29.9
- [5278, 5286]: 30.8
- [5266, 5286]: 27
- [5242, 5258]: 29.5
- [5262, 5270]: 21.2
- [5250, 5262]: 31.1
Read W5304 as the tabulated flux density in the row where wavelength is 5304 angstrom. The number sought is 32.33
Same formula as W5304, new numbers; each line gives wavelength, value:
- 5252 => 29.76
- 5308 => 30.71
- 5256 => 33.26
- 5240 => 32.54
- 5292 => 33.25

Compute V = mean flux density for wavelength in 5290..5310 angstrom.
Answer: 30.2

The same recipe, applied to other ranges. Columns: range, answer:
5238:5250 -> 29.2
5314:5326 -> 28.8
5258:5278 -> 25.4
